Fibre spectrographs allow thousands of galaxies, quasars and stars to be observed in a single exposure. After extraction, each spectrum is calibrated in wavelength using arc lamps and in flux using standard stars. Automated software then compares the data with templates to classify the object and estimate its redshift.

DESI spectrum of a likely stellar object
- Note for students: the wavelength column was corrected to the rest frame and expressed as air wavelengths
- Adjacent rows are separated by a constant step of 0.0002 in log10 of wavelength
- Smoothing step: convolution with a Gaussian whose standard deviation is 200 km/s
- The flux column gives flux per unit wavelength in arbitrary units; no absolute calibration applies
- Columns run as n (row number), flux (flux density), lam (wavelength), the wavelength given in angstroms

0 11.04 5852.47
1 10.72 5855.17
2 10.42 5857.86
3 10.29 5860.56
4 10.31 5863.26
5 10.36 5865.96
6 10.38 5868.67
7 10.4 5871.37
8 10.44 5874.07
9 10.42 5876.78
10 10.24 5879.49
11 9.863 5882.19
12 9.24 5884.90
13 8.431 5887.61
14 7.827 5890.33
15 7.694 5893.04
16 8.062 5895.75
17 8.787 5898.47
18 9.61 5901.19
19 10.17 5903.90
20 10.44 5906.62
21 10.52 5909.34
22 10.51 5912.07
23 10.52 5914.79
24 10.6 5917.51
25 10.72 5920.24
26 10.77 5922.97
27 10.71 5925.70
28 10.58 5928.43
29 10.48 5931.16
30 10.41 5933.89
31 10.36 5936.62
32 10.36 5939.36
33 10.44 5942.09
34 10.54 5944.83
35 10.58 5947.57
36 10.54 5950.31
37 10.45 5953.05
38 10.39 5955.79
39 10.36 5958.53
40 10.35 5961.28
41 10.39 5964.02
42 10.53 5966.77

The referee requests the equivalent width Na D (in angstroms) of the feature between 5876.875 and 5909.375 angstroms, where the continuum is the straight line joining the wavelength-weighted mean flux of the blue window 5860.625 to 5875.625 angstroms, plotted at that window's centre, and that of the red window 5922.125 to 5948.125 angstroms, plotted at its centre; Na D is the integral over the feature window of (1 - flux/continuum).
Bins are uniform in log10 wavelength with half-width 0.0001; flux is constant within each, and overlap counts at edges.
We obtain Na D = 3.7 angstroms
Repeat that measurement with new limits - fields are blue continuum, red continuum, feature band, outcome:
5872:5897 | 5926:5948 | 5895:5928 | -1.06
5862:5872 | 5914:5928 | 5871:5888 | 0.84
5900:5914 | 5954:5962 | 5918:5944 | -0.55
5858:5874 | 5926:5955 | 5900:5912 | 0.23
